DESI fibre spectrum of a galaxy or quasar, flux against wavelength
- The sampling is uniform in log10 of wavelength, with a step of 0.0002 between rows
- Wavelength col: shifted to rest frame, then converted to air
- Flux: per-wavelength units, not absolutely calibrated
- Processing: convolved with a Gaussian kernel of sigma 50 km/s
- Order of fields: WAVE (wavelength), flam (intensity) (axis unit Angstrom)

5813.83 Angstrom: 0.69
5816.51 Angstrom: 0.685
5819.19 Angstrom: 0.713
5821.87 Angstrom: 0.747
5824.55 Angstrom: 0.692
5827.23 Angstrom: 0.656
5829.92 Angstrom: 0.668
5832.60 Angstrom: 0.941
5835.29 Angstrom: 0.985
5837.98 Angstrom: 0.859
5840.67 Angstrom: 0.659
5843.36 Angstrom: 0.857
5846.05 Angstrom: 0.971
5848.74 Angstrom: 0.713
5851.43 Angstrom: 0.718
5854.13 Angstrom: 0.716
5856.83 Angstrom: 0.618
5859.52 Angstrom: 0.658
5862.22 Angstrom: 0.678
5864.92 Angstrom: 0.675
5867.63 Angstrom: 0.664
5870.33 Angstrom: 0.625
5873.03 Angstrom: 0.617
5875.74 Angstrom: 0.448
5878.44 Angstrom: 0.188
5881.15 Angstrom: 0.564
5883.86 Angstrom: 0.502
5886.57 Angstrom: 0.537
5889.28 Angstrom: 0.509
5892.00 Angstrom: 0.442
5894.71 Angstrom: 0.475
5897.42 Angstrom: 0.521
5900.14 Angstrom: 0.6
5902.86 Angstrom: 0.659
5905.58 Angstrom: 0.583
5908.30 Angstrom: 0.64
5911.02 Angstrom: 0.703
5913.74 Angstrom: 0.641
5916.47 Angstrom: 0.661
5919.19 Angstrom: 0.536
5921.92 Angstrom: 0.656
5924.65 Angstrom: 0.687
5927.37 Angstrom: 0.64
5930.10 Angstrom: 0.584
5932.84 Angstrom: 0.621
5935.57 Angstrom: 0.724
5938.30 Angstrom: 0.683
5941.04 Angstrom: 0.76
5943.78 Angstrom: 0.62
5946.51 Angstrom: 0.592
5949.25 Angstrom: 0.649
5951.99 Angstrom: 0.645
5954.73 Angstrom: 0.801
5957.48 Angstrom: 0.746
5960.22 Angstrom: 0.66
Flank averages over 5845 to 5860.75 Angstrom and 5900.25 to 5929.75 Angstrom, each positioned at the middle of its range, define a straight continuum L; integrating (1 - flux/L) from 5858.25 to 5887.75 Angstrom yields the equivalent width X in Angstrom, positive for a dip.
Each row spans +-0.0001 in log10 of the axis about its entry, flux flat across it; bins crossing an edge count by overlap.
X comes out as 5.9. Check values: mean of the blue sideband 0.729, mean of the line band 0.559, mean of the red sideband 0.637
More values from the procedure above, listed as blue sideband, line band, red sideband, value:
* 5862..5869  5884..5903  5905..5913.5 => 3.8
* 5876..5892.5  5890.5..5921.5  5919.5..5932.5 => -2.3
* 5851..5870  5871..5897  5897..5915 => 6.7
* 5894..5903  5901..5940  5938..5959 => -2.0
